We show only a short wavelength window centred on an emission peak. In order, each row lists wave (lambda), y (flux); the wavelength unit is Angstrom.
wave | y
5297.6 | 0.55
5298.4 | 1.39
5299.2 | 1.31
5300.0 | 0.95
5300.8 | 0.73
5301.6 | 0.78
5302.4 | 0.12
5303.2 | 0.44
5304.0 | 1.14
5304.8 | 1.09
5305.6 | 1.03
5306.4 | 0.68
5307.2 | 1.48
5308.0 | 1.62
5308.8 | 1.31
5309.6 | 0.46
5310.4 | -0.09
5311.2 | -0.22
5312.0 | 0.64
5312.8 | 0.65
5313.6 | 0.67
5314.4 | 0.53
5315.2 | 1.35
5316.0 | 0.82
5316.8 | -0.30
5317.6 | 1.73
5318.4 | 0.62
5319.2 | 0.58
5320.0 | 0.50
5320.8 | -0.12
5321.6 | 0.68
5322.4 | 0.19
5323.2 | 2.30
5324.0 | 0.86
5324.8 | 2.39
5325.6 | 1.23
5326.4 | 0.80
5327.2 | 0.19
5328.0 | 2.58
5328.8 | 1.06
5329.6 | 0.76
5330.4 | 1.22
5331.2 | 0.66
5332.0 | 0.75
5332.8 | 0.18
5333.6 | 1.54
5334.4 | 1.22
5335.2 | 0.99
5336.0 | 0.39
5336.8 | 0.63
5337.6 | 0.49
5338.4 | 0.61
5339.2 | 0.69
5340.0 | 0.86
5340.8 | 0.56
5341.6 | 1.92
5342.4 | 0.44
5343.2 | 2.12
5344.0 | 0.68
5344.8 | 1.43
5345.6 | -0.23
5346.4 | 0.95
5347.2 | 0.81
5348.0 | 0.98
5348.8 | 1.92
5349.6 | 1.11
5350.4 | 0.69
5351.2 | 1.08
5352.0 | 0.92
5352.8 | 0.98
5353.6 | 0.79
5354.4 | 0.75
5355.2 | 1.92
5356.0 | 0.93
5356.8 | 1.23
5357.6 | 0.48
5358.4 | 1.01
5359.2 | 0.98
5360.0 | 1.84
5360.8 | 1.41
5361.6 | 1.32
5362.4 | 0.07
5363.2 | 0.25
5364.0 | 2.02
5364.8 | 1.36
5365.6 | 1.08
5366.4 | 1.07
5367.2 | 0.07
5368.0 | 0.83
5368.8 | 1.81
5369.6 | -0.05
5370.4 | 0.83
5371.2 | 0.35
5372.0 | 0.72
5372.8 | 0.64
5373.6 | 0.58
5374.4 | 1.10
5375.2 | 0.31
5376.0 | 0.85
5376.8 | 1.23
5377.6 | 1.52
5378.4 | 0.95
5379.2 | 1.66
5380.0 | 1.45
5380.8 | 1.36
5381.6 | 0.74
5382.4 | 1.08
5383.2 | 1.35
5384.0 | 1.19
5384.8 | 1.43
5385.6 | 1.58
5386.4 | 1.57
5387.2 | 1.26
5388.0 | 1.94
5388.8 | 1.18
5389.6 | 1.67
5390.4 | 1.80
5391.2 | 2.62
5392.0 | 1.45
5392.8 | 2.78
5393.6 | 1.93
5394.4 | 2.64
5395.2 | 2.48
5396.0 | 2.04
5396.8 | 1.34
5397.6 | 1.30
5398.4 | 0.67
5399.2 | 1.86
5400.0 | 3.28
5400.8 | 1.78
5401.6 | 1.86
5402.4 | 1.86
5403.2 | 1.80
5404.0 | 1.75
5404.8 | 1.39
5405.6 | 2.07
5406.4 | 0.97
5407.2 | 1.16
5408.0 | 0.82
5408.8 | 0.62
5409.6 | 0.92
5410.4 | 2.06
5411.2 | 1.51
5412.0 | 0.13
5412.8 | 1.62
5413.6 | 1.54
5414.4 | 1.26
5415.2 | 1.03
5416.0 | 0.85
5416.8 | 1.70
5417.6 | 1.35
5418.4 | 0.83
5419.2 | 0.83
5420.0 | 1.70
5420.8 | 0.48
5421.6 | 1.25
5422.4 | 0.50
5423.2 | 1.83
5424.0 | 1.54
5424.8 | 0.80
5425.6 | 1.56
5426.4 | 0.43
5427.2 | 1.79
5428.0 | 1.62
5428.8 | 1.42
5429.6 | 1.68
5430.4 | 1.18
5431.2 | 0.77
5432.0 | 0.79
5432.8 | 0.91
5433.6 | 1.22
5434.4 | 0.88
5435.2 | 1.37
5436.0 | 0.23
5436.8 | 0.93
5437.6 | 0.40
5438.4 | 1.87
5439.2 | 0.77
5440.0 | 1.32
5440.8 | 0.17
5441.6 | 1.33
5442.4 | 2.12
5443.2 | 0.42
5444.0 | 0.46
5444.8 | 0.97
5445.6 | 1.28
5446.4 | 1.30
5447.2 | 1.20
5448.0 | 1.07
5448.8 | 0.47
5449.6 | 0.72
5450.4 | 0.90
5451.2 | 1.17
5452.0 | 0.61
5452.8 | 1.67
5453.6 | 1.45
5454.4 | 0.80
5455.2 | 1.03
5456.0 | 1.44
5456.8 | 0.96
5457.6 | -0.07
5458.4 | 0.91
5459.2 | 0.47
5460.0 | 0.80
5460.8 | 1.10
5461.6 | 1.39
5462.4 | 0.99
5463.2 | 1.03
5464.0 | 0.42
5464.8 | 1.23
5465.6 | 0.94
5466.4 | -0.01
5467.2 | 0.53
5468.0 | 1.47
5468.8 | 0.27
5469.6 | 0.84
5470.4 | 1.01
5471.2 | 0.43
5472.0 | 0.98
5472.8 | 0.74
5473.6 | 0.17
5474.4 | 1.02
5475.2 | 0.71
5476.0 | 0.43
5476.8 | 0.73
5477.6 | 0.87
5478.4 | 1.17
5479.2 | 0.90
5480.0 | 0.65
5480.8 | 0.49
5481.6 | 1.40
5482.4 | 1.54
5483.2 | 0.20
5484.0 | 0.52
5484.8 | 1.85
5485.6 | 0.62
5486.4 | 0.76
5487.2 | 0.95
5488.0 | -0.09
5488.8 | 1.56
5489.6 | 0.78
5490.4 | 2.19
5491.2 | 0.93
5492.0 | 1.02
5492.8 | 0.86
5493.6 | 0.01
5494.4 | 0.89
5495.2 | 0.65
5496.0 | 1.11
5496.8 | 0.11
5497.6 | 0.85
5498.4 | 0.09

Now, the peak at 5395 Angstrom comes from C III] 1909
